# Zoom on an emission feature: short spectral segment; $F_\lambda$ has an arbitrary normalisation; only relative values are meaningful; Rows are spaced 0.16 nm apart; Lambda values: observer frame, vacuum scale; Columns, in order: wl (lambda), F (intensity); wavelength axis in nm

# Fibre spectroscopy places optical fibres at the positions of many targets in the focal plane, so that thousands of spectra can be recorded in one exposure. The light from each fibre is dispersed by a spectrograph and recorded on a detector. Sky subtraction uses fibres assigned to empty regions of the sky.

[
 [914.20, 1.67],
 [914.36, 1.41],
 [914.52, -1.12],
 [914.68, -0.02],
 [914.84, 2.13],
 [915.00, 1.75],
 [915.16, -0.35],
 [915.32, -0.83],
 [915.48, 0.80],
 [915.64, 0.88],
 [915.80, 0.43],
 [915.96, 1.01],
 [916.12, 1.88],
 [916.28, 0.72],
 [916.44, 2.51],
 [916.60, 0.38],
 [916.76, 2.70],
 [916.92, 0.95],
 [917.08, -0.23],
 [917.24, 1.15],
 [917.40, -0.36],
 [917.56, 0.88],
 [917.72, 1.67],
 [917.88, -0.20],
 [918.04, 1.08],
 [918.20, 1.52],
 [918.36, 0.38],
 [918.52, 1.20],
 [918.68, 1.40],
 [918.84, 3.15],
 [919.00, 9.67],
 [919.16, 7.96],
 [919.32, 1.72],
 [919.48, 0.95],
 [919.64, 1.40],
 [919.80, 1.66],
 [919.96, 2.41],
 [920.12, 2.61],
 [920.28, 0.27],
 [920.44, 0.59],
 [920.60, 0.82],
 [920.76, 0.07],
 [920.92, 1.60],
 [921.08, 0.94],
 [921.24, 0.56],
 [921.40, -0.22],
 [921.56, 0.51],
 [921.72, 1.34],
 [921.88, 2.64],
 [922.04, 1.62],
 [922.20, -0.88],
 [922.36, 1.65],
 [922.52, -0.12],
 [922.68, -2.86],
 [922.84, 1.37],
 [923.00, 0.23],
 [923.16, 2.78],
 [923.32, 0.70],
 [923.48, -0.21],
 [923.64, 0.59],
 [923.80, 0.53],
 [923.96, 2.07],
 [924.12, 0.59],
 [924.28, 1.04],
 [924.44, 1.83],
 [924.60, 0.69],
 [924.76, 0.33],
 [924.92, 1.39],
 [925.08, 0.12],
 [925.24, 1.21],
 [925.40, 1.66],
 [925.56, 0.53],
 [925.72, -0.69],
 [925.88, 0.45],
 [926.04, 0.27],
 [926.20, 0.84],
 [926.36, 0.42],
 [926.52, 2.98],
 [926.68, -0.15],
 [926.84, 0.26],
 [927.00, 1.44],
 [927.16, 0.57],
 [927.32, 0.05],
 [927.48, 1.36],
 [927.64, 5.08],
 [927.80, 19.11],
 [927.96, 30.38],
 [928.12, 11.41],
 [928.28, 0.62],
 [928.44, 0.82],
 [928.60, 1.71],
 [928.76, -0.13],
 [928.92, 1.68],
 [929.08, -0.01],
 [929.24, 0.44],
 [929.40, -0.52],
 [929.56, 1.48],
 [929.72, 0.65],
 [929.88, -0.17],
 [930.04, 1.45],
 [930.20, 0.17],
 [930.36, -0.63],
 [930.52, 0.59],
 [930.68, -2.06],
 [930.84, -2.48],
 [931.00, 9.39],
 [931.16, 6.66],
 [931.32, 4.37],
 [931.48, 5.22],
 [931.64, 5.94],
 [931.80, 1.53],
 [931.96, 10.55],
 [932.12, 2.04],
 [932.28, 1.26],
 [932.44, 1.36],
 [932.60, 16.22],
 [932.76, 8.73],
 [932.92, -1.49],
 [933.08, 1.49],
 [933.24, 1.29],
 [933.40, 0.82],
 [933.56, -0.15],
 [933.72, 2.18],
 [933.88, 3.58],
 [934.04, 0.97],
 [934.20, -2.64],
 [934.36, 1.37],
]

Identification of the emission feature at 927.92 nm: [O III]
